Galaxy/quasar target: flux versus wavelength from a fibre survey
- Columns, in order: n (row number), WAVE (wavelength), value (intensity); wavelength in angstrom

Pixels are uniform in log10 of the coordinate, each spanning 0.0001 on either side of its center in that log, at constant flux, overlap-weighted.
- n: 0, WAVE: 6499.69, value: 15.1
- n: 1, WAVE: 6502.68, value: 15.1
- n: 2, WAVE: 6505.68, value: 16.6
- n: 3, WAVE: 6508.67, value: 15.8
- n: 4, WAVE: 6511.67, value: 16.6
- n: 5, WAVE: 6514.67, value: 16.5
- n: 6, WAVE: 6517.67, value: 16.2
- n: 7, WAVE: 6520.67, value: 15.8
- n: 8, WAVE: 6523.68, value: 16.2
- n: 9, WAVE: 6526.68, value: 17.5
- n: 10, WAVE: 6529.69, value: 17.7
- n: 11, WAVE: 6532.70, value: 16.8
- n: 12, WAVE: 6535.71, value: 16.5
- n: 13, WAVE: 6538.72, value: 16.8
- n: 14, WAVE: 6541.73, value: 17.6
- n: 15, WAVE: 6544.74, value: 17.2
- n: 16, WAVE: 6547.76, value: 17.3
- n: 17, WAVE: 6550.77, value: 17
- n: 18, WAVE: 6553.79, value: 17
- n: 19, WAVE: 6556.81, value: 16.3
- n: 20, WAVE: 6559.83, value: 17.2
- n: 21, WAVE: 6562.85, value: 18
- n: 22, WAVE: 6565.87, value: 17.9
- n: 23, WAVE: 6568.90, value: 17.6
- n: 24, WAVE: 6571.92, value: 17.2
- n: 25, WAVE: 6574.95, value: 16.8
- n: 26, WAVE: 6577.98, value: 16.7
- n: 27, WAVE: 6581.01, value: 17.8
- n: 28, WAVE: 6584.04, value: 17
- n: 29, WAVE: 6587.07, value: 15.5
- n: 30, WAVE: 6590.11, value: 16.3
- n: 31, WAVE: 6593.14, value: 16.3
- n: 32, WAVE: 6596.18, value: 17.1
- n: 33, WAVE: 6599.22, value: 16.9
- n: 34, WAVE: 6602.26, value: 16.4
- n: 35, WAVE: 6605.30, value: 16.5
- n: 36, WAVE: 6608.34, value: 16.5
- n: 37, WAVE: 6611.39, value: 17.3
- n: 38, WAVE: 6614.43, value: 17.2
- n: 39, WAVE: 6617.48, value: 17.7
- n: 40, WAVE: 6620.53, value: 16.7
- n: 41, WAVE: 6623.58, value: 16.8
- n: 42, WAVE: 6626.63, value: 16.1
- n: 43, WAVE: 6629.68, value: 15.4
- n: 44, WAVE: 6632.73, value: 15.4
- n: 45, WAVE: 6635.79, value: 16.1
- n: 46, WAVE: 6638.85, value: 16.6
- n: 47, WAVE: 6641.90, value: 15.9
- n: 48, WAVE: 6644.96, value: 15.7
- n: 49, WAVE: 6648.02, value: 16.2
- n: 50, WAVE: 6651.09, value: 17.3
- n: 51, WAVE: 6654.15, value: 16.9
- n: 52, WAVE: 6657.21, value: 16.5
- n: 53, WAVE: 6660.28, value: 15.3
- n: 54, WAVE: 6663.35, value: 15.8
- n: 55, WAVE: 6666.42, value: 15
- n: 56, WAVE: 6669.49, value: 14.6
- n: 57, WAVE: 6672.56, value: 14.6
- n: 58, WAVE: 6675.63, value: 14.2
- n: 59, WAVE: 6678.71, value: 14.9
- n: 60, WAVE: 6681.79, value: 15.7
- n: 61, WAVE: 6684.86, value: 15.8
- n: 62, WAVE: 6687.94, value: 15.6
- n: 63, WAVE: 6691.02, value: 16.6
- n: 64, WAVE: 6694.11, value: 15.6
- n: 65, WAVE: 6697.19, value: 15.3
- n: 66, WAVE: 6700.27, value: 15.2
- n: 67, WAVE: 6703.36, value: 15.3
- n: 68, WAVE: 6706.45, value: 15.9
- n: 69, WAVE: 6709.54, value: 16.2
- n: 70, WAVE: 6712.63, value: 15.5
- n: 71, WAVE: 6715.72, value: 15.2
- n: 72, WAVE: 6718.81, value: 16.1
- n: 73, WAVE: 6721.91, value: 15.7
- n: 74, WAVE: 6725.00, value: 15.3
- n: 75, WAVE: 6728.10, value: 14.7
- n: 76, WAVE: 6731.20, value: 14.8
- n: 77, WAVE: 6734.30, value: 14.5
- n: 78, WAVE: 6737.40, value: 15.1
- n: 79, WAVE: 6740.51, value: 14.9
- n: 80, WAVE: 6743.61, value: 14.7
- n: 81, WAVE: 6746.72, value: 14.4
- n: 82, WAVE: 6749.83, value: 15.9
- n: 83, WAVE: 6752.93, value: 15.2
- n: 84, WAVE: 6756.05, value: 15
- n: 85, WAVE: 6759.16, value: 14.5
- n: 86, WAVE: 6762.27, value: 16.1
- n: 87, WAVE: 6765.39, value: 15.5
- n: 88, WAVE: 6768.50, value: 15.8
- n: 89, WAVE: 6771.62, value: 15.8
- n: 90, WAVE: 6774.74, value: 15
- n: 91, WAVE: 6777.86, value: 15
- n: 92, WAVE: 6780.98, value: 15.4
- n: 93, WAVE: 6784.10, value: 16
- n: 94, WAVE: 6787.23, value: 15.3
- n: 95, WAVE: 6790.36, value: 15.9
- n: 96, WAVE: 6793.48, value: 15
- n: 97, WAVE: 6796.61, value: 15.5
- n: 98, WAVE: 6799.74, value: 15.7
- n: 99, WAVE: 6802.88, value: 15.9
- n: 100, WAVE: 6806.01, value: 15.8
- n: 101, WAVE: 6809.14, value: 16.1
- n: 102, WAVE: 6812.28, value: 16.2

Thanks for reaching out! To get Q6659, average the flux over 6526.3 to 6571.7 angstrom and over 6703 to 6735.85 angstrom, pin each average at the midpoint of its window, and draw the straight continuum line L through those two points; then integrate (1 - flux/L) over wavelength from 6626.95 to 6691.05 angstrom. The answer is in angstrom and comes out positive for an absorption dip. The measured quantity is 1.3 angstrom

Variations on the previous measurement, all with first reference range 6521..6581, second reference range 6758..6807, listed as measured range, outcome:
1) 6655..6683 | 1.9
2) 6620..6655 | 0.6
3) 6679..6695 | 0.4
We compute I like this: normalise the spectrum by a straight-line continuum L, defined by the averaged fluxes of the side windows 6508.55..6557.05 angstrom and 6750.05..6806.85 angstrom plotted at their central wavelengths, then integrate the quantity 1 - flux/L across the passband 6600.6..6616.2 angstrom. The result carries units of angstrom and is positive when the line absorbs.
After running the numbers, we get -0.4 angstrom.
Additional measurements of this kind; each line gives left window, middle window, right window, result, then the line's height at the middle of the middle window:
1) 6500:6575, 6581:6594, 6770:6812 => 0.10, 16.6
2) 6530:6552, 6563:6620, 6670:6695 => -1.73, 16.4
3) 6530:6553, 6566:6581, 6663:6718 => -0.47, 16.7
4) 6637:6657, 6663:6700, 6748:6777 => 1.92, 16.1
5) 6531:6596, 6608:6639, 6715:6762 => -0.34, 16.3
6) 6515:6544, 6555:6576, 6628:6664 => -0.91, 16.6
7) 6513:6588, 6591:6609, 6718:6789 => -0.06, 16.6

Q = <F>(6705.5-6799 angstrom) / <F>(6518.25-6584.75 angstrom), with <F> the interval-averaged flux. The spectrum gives 0.90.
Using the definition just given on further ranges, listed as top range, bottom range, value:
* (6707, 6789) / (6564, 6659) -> 0.92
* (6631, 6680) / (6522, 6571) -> 0.91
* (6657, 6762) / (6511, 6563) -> 0.91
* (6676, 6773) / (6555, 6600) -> 0.91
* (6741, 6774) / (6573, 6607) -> 0.92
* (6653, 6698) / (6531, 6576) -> 0.90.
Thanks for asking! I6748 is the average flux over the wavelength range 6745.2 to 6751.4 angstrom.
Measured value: 15.2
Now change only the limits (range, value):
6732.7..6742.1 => 14.8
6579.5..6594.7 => 16.6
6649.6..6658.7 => 16.9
